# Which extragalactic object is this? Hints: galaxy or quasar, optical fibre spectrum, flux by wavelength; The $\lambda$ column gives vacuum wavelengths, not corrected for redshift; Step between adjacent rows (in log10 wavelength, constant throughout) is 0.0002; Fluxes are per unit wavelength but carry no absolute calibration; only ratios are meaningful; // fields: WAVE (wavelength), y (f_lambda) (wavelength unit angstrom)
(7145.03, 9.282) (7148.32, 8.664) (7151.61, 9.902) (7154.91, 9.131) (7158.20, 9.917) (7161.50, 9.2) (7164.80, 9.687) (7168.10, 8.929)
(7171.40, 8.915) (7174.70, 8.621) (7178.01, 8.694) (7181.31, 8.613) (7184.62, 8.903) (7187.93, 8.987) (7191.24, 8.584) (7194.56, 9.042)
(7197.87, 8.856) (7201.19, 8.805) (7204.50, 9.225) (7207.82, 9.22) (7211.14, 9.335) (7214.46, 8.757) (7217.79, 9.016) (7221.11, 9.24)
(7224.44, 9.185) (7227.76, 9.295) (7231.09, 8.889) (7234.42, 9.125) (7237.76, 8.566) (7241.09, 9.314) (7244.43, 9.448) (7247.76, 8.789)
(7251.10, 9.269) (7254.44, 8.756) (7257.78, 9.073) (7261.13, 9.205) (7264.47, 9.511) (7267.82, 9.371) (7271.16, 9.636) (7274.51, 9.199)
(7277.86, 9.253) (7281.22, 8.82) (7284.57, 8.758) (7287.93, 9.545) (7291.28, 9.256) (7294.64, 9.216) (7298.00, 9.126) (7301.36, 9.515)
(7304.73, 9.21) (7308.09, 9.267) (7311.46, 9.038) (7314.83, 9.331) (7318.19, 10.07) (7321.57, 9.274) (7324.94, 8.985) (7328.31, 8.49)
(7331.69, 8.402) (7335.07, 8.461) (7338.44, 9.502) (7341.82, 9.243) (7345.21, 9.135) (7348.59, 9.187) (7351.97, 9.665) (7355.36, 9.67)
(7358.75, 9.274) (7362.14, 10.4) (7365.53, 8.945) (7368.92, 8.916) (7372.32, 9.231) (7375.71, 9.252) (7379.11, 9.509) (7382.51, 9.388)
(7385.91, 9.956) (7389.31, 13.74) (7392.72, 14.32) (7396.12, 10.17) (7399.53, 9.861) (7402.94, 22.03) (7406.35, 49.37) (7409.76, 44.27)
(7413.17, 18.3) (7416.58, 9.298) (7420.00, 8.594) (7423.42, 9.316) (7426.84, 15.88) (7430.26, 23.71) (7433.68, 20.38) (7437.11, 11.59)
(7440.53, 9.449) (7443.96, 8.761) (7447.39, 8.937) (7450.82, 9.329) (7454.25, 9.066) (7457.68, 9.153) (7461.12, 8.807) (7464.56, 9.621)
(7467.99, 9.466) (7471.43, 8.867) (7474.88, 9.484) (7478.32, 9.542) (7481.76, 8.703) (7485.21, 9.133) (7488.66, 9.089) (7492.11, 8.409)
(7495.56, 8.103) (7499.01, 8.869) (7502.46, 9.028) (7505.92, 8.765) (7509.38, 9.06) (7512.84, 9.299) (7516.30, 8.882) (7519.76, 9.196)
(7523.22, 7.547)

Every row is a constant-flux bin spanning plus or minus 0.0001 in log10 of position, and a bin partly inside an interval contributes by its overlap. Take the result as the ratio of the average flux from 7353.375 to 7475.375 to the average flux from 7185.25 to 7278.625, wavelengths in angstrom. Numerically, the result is 1.46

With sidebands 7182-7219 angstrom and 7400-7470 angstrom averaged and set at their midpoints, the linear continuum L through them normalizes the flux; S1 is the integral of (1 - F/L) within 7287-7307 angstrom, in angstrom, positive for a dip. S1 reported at 4.1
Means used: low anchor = 8.96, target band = 9.3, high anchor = 15.6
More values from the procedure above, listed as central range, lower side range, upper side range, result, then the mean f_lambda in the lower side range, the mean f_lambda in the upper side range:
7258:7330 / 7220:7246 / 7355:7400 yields 2.6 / 9.13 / 10.2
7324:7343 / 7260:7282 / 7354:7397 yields 2.0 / 9.31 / 10.2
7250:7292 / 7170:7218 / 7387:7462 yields 7.3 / 8.9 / 15.7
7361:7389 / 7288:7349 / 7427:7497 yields 0.3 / 9.16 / 10.6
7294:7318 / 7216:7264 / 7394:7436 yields 7.1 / 9.09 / 19.9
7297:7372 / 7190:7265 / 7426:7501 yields 4.0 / 9.06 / 10.6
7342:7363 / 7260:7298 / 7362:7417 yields 6.5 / 9.25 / 16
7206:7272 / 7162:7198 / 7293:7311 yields -0.5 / 8.9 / 9.25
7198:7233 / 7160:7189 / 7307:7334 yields -0.4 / 8.95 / 9.09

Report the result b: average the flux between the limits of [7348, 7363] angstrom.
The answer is 9.63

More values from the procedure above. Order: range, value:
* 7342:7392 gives 9.81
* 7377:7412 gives 19.1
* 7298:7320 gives 9.38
